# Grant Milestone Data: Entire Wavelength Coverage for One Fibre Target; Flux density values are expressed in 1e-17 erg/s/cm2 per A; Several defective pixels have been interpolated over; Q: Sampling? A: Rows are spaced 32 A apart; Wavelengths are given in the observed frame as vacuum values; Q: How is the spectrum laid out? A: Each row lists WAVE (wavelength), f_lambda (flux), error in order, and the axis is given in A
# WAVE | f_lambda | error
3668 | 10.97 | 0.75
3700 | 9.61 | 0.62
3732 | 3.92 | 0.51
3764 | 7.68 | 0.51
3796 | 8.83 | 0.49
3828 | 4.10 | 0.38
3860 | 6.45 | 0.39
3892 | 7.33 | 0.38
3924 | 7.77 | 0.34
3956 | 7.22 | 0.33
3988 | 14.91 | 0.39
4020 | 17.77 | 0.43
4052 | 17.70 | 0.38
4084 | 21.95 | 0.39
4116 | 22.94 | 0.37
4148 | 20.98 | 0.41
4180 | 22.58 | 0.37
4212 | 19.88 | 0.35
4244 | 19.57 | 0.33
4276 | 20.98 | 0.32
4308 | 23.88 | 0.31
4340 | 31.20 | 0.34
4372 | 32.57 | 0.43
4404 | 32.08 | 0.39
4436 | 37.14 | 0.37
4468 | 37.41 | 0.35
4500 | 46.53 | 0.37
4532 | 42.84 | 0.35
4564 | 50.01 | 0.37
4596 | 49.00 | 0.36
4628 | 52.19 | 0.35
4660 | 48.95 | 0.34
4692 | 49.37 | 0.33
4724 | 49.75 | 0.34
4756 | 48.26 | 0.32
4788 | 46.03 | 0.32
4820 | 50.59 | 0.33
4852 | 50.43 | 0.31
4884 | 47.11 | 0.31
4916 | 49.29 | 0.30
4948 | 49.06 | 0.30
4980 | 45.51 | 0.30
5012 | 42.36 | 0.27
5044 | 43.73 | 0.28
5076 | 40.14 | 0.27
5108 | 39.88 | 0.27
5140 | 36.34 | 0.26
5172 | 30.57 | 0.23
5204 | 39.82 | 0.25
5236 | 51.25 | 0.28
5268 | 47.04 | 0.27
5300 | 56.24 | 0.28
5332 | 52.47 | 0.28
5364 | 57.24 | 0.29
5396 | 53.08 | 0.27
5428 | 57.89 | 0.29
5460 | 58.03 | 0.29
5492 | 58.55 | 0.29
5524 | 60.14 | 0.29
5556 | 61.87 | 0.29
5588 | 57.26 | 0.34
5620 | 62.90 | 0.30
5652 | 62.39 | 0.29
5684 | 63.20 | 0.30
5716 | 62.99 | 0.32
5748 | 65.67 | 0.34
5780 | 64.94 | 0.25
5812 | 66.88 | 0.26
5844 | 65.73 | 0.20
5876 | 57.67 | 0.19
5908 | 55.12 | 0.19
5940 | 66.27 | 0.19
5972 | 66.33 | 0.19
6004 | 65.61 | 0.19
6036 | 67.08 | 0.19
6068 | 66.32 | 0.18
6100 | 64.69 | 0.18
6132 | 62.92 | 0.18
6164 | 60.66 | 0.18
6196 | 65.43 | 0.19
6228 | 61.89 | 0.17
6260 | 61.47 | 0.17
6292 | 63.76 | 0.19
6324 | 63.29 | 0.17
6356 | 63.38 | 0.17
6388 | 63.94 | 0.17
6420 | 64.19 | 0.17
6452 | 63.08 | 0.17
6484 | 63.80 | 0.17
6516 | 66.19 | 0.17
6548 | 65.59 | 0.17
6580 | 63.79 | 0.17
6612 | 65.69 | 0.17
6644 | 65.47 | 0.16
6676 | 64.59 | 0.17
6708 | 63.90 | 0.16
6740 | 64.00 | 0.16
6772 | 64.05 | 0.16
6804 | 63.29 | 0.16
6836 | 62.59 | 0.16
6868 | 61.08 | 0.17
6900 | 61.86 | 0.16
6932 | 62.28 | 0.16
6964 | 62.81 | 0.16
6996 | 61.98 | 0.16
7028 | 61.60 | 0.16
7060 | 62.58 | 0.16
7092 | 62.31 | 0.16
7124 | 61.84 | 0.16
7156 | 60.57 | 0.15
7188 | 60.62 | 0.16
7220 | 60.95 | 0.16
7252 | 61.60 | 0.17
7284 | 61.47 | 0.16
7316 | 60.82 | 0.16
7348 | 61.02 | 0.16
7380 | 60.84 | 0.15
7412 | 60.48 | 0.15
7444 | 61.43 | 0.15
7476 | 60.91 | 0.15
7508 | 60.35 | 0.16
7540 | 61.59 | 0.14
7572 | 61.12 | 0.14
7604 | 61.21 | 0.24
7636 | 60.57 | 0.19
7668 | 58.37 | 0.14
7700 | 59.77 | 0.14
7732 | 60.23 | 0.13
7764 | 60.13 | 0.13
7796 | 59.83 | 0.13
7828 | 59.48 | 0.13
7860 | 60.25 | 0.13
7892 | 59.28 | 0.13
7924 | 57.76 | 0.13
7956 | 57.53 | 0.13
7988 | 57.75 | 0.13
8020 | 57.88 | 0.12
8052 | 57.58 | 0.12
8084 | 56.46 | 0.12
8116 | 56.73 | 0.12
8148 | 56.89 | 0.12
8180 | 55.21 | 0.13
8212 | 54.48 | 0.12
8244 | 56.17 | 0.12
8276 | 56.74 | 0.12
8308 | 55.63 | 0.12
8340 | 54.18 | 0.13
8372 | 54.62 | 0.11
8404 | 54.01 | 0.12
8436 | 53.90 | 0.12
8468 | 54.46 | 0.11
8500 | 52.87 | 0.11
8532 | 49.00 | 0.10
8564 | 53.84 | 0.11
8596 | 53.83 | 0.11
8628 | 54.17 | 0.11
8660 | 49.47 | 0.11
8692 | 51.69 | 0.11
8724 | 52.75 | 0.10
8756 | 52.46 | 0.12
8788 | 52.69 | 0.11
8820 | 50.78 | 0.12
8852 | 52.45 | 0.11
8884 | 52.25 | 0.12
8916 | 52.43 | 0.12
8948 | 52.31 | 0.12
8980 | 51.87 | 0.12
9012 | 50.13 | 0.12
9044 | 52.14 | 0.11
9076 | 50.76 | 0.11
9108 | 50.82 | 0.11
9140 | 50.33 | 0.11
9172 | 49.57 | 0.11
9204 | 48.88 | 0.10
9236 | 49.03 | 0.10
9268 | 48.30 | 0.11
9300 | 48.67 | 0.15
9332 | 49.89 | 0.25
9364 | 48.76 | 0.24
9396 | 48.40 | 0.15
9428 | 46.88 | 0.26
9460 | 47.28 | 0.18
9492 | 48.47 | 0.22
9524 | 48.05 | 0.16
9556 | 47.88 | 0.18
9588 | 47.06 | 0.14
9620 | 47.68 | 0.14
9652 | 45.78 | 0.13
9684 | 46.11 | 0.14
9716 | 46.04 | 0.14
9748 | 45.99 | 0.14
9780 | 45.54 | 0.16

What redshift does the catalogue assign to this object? 0.00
